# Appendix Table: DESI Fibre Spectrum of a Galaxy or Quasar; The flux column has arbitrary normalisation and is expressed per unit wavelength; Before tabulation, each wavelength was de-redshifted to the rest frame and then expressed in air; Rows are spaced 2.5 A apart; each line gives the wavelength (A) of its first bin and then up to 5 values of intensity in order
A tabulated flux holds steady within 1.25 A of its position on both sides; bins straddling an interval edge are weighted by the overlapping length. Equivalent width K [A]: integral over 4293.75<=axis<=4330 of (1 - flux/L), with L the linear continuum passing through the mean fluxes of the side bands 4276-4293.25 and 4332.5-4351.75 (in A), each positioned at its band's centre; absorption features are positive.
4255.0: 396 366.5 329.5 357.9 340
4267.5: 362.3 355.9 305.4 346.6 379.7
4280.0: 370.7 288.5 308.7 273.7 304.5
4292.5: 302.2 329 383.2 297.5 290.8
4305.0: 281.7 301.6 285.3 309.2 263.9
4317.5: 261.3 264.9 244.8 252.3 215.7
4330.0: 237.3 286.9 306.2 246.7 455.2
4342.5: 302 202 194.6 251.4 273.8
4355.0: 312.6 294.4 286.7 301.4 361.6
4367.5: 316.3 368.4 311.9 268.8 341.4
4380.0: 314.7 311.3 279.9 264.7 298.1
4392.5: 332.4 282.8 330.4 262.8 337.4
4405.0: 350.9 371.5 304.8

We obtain 2.2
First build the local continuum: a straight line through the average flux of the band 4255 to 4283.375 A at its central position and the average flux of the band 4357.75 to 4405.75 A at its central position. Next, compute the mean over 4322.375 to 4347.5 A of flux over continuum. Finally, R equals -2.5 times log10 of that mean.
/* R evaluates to 0.20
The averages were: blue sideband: 349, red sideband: 311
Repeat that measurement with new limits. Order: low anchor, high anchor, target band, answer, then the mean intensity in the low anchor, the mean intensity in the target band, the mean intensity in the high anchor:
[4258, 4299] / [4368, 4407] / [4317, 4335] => 0.260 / 334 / 255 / 312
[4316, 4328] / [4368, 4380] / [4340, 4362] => 0.049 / 250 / 277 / 321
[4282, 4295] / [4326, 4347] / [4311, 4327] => 0.086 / 299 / 264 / 278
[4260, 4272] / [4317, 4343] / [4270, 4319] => 0.025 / 348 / 311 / 279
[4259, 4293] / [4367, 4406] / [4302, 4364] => 0.157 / 331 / 277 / 310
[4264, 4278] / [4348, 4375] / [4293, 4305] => 0.047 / 347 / 319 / 303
